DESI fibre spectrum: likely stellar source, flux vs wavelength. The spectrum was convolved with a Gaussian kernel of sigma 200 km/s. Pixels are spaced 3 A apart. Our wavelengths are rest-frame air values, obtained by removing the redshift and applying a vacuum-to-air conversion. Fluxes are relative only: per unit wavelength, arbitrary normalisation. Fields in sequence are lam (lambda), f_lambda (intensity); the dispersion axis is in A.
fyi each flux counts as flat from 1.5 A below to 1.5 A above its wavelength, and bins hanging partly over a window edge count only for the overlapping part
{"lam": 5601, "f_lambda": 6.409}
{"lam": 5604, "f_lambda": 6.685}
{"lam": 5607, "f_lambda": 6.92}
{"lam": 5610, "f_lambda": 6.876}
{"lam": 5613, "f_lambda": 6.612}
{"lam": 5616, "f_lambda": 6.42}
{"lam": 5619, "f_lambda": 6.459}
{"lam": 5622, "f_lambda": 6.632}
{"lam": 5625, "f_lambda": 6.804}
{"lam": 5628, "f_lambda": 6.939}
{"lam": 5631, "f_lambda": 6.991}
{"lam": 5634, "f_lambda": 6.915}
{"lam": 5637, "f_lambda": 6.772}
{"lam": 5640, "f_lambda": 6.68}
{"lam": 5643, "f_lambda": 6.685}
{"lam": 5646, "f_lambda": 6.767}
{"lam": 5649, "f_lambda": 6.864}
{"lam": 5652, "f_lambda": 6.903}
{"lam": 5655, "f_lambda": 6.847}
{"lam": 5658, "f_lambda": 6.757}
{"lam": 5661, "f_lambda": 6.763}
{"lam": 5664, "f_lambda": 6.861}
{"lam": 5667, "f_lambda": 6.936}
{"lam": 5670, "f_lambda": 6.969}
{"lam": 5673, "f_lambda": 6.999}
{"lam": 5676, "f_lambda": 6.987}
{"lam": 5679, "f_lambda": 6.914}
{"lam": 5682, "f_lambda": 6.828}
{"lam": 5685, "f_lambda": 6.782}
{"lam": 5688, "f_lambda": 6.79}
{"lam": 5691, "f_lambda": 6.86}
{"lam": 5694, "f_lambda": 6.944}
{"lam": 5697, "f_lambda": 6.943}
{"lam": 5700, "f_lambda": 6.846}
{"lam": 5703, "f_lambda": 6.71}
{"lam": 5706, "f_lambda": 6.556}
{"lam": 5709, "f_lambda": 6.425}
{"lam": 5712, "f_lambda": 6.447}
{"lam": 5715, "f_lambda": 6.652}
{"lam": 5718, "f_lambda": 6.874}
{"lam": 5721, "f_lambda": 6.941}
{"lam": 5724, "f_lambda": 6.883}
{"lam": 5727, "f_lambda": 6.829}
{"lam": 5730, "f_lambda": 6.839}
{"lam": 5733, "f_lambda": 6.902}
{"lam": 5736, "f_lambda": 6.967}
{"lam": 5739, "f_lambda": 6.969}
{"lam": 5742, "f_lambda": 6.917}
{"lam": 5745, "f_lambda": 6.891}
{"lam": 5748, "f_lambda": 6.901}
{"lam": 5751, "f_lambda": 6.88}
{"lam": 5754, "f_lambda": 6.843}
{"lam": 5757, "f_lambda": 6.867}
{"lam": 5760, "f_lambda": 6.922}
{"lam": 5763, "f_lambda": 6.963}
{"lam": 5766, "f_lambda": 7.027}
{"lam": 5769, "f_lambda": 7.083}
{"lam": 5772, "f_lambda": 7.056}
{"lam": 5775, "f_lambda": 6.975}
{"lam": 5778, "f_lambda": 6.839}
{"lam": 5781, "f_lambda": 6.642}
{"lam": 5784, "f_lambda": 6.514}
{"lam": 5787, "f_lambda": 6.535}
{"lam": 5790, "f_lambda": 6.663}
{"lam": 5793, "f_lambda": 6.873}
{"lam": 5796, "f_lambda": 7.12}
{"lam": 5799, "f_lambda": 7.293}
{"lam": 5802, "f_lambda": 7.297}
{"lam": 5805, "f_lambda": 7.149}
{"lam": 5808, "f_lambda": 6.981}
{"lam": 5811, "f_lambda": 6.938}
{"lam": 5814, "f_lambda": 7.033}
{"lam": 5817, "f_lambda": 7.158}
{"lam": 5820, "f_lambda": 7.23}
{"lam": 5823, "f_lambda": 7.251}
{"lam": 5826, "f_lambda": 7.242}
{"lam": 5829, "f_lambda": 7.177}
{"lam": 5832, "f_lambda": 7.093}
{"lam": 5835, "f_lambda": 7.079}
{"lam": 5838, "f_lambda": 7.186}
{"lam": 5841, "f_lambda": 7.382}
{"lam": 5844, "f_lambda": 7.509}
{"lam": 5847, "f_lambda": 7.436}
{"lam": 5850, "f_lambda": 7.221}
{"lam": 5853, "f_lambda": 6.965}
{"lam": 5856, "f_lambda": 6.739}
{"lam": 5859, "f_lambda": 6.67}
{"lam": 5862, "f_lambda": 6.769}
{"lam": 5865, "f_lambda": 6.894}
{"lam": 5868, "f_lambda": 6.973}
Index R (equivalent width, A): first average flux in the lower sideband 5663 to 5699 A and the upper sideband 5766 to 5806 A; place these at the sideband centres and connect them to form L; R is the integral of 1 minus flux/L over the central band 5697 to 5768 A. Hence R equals 0.8 A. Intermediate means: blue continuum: 6.9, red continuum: 6.93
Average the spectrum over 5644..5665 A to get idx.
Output 6.82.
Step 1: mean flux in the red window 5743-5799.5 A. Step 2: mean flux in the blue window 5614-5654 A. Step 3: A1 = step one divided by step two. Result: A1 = 1.02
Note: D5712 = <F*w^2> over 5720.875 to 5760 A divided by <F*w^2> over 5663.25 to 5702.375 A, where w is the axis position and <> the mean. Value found 1.02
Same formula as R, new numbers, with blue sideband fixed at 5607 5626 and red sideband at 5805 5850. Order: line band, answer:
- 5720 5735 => 0.12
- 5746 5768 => 0.29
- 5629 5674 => -0.70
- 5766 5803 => 0.91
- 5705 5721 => 0.64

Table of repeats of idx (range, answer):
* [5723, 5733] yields 6.86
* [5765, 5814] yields 6.94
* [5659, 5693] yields 6.88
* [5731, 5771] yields 6.93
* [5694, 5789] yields 6.83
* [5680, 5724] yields 6.76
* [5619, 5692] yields 6.84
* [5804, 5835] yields 7.12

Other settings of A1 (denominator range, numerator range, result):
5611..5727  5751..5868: 1.03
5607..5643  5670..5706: 1.02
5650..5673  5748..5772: 1.01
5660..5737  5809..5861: 1.04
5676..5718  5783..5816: 1.03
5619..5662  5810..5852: 1.06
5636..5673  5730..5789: 1.01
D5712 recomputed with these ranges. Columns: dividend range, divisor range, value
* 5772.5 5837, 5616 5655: 1.10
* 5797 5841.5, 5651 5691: 1.10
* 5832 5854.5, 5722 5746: 1.09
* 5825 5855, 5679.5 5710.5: 1.12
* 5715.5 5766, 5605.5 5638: 1.06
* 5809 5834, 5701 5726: 1.11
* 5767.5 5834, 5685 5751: 1.06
